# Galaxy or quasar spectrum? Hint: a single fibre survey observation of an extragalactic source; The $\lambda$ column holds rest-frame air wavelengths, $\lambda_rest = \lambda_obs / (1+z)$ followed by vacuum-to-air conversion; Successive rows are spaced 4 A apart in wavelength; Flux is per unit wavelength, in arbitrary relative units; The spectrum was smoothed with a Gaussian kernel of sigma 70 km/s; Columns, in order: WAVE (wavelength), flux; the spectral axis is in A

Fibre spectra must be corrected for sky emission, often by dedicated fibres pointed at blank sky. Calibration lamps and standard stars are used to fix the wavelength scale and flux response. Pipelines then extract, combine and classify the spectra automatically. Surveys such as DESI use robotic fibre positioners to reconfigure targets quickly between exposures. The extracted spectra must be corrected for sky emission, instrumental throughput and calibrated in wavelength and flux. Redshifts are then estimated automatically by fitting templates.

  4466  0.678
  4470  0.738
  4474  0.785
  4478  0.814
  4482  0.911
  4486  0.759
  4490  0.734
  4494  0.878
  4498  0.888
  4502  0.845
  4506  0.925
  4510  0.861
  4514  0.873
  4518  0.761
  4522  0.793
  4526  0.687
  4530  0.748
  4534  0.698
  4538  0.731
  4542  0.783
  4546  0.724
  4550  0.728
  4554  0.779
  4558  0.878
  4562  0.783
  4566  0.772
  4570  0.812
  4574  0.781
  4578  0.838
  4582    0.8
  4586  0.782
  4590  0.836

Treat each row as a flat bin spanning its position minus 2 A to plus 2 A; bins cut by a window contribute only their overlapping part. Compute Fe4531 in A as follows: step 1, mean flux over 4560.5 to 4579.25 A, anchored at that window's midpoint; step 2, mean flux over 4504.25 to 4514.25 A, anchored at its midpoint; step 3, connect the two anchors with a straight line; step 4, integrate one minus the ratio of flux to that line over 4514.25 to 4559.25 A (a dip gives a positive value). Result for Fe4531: 4.65 A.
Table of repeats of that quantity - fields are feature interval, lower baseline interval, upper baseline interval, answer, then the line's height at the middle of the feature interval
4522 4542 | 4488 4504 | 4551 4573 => 2.11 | 0.817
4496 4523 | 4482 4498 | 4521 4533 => -2.70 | 0.774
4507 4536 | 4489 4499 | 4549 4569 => 1.39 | 0.819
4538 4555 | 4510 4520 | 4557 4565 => 1.46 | 0.82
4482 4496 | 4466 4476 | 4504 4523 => -0.37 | 0.787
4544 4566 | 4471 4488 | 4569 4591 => 0.83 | 0.808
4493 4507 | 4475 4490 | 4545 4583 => -1.27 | 0.808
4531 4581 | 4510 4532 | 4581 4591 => 1.11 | 0.793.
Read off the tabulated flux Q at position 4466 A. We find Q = 0.678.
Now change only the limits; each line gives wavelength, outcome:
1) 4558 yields 0.878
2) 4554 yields 0.779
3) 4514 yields 0.873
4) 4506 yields 0.925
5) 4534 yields 0.698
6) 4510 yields 0.861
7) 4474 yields 0.785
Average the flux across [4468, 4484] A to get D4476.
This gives 0.812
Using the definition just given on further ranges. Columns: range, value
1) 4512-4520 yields 0.817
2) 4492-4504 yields 0.87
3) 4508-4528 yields 0.795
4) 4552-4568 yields 0.803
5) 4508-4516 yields 0.867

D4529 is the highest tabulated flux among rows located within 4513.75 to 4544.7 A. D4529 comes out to 0.873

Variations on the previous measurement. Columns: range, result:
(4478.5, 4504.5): 0.911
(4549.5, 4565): 0.878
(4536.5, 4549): 0.783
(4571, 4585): 0.838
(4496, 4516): 0.925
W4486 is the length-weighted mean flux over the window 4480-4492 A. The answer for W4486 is 0.801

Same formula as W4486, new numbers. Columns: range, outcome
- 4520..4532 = 0.743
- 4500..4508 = 0.885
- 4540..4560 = 0.778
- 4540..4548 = 0.754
